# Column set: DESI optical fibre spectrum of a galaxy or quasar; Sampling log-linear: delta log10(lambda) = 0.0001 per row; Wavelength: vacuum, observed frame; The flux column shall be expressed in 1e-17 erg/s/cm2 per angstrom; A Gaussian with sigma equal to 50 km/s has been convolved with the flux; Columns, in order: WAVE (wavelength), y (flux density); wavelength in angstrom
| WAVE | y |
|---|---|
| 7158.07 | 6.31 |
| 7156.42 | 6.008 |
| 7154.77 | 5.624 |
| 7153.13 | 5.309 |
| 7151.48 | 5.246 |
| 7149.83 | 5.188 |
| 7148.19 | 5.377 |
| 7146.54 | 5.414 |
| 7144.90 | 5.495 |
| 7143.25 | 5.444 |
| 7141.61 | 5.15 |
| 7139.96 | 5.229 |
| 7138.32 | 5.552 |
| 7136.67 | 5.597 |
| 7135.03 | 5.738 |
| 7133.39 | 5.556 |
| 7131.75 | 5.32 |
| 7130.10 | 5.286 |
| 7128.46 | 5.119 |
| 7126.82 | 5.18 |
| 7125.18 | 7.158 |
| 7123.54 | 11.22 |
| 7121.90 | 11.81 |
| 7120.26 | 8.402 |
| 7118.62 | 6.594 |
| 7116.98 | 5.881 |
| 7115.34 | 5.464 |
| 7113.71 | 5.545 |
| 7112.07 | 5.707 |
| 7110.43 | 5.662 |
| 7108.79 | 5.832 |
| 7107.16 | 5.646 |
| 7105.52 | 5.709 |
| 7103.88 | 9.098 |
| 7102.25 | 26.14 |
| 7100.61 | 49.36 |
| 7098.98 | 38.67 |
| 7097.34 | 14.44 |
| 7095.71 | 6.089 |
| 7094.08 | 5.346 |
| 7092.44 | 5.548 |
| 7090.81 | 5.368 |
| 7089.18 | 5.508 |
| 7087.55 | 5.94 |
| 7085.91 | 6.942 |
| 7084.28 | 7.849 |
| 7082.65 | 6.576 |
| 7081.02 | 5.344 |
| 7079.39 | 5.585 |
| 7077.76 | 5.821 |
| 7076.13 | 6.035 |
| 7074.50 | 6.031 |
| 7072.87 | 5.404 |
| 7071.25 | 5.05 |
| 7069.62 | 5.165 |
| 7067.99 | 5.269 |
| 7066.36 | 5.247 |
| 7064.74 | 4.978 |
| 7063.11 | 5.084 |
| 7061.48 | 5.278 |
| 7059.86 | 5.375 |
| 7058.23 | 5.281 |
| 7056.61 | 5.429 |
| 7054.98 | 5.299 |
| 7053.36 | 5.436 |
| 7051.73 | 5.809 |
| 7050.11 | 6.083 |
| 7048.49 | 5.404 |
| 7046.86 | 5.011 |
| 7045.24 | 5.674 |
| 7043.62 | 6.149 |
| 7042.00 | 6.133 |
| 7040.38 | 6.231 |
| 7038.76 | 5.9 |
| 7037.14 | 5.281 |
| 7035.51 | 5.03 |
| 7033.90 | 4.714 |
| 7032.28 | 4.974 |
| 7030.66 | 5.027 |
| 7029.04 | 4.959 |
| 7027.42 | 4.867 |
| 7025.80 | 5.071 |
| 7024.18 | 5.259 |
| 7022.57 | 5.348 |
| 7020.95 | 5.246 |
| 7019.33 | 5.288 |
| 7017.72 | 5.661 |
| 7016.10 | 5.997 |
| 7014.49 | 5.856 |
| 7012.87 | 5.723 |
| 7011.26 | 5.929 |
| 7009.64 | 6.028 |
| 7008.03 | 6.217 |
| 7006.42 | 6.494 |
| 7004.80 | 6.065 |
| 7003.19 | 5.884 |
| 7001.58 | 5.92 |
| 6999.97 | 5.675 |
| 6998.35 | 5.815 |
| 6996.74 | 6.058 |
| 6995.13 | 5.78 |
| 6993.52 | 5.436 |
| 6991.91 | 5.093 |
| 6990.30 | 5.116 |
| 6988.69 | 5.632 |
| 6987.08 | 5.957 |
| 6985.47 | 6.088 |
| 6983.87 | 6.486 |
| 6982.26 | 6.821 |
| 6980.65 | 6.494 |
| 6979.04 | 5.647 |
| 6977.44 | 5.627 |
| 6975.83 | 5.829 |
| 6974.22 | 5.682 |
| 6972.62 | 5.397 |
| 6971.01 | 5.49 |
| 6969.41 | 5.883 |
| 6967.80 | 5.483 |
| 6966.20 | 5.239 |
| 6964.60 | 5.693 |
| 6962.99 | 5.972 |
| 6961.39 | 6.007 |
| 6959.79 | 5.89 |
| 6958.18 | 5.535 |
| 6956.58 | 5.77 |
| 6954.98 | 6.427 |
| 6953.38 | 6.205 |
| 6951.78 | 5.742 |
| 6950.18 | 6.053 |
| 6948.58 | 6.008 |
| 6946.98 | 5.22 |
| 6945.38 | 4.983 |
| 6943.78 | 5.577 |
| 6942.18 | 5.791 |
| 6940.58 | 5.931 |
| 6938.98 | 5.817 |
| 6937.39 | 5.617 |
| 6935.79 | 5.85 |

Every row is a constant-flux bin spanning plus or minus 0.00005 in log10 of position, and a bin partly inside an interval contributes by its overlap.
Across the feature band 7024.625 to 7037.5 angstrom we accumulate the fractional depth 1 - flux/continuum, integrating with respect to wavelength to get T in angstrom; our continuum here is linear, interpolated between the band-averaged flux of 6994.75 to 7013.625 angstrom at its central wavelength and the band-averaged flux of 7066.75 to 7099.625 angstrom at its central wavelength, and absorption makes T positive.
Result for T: 3.1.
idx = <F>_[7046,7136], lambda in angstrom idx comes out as 7.91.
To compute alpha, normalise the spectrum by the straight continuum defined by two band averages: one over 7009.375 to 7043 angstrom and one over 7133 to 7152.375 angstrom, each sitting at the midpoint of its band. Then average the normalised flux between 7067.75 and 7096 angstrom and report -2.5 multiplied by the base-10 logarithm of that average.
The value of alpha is -0.078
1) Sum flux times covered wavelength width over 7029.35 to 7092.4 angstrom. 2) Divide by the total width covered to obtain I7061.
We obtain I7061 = 5.59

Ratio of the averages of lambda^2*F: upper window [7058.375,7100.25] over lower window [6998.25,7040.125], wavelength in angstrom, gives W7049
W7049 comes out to 1.4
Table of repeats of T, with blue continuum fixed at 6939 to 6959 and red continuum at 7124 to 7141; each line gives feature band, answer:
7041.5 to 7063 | 0.7 angstrom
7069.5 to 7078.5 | 0.2 angstrom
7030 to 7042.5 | 0.7 angstrom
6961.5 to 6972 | 0.2 angstrom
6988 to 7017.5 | -0.4 angstrom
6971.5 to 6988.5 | -0.7 angstrom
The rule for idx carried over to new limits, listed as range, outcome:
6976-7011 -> 5.92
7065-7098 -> 6.17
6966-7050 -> 5.66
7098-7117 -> 14.4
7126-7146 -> 5.39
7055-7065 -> 5.25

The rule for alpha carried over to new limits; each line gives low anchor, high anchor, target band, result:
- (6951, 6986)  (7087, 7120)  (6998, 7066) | 0.44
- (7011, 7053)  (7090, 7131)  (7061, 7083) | 0.43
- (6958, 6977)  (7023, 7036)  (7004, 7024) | -0.13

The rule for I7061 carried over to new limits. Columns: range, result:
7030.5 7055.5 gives 5.53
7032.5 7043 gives 5.53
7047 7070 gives 5.36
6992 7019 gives 5.88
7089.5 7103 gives 18.4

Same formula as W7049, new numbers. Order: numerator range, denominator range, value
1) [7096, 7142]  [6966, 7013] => 1.78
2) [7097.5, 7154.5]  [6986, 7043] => 1.66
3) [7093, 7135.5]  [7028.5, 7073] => 1.98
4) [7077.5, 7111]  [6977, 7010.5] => 1.95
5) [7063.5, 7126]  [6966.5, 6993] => 1.61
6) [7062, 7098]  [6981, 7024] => 1.07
